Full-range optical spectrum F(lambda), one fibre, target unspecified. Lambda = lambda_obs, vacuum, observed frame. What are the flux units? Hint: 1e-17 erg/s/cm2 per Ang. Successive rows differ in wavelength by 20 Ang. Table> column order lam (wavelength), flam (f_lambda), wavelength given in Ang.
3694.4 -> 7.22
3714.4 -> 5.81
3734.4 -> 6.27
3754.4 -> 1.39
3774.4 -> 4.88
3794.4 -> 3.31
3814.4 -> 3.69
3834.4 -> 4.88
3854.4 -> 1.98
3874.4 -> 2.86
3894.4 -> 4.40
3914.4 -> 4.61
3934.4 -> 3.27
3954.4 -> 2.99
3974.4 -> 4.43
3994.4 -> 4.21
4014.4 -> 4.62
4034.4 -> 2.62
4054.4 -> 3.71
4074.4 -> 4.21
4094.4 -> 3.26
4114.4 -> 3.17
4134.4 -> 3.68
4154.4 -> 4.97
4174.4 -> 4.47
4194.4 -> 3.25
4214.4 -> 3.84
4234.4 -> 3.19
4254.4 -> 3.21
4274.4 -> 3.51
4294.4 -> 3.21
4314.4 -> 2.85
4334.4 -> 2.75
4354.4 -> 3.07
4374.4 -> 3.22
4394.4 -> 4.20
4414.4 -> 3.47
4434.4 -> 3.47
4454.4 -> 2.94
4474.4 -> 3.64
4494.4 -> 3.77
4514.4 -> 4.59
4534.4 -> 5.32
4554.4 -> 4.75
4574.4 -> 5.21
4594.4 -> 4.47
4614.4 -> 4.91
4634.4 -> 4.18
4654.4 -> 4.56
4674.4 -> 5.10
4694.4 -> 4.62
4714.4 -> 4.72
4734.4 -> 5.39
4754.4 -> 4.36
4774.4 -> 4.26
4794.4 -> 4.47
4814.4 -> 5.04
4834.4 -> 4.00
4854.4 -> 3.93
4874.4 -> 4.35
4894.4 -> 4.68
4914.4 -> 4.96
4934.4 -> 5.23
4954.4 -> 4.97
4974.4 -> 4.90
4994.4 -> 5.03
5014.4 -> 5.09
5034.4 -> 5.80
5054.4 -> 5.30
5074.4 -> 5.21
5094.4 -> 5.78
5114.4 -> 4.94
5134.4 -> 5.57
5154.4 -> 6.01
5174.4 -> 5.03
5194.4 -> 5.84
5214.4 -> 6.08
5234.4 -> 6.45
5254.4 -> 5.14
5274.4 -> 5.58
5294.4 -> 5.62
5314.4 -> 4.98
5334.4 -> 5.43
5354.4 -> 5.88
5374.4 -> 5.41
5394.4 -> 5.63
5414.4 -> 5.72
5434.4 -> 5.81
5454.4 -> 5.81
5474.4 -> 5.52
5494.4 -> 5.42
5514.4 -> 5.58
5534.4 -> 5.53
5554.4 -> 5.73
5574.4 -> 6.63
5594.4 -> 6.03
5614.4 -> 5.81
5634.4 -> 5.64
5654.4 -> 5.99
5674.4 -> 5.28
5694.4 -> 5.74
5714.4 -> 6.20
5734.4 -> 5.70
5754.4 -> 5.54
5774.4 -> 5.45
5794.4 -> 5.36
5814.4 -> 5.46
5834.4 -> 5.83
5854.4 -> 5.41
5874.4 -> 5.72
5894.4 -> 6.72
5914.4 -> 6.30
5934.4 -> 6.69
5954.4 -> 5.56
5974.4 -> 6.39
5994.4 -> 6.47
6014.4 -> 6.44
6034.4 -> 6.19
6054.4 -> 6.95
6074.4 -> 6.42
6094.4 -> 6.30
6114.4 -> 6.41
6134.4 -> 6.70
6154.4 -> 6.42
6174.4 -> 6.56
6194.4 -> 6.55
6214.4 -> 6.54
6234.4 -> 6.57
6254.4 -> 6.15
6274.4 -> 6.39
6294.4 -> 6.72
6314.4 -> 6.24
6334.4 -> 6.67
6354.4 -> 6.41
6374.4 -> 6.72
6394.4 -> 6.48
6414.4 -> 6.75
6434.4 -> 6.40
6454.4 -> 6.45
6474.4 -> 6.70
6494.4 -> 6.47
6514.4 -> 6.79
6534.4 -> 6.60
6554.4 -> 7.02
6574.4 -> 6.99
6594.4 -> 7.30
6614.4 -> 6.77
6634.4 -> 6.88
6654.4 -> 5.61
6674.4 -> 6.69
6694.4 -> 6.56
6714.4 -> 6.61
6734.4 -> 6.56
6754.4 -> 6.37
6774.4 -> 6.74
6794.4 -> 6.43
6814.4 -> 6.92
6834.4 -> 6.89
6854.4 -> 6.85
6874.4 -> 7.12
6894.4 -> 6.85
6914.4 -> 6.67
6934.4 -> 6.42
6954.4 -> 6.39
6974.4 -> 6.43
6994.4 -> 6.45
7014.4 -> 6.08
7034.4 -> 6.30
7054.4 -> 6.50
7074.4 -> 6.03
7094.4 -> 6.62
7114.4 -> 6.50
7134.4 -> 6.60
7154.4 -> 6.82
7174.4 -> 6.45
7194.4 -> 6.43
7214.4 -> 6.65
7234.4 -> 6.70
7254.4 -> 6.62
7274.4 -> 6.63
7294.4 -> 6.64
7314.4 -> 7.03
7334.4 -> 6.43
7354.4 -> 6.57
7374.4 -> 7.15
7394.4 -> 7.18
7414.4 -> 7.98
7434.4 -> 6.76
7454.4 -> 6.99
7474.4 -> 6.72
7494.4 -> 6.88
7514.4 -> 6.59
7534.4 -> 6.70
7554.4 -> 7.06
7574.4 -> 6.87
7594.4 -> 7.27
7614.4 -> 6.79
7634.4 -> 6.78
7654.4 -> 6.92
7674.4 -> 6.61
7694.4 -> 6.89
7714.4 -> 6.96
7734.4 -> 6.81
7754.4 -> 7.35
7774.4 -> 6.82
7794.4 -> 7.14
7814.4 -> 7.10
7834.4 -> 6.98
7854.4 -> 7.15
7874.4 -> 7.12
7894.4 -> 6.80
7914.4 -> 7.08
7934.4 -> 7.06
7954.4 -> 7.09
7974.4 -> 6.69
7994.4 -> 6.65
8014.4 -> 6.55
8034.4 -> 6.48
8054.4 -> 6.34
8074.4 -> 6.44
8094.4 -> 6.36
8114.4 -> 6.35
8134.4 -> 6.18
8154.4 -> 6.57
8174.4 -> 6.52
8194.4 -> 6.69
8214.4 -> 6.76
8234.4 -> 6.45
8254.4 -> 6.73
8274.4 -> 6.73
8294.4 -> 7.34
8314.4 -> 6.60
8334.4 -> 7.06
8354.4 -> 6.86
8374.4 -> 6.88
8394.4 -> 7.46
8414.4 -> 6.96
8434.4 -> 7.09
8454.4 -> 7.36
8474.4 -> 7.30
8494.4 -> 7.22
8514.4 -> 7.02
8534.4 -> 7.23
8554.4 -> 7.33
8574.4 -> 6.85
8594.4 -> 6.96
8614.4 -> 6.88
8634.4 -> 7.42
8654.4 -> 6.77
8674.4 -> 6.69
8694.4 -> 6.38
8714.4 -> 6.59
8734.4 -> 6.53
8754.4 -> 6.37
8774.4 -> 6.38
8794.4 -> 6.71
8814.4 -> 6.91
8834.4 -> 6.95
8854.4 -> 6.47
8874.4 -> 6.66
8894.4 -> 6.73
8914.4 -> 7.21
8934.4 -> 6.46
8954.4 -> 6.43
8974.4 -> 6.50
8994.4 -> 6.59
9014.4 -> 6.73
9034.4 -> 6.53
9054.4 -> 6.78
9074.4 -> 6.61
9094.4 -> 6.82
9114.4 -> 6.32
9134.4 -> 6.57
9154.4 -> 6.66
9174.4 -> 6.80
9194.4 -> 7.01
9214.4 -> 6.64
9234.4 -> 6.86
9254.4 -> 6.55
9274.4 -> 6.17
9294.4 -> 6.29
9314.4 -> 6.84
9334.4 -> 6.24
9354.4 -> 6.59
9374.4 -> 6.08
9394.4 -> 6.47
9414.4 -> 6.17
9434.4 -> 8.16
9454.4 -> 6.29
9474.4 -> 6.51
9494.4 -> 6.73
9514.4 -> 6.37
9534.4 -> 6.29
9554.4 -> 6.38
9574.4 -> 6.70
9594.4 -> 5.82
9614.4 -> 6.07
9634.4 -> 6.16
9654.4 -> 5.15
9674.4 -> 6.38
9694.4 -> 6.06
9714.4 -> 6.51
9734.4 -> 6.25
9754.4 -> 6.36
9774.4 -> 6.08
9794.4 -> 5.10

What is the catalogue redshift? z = 0.130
